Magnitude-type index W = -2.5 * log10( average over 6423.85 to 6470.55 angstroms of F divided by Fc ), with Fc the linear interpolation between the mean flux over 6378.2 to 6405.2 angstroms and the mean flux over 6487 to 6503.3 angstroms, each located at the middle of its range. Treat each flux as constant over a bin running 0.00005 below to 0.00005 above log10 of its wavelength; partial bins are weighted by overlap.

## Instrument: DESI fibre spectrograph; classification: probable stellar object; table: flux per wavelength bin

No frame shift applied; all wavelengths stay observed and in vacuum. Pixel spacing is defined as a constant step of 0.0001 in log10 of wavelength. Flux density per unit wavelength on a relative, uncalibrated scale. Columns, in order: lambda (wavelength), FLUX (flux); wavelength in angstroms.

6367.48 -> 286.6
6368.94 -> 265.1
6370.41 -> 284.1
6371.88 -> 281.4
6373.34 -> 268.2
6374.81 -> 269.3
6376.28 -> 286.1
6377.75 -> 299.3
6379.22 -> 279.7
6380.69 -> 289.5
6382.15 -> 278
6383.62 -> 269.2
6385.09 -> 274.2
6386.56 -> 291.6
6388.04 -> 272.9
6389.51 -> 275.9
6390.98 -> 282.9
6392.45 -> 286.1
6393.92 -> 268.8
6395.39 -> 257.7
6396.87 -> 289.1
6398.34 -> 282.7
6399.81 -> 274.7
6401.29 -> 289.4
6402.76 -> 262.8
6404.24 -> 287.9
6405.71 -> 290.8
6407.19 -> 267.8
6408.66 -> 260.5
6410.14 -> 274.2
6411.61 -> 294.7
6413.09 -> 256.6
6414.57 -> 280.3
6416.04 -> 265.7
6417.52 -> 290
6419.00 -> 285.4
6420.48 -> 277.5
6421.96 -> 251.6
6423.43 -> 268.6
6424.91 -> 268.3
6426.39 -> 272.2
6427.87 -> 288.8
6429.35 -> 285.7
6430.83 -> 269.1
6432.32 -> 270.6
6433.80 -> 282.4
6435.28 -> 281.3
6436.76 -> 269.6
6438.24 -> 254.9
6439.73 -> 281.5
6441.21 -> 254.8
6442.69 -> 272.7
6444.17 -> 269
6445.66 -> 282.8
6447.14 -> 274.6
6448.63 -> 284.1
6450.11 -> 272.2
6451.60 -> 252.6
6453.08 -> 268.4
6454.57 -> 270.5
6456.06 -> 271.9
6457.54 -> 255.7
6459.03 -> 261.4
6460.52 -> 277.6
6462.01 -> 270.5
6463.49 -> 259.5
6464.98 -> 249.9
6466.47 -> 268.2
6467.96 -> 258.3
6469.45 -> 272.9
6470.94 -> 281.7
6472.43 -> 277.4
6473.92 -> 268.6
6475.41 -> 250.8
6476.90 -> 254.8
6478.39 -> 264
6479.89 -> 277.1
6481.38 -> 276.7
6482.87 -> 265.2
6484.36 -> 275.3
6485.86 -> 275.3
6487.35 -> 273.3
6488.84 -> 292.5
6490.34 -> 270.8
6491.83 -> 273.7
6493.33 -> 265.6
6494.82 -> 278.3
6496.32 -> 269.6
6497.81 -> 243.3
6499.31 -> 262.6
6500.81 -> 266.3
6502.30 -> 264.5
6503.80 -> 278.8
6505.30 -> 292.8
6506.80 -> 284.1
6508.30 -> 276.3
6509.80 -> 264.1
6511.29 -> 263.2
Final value 0.01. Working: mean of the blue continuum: 279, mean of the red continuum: 269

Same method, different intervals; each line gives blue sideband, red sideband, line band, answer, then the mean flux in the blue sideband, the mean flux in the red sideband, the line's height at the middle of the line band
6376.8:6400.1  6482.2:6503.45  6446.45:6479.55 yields 0.02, 280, 270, 273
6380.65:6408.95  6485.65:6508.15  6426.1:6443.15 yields 0.01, 278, 273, 276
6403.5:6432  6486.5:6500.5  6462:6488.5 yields 0.01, 275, 270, 271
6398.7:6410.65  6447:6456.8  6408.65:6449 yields 0.00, 276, 270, 273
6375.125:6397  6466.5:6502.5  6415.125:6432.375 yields 0.00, 280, 269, 276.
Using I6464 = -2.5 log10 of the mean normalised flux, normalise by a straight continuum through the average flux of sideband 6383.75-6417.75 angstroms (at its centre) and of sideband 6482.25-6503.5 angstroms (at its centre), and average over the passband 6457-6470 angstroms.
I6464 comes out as 0.034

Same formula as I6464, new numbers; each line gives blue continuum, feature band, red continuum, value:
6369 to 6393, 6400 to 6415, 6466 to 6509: 0.006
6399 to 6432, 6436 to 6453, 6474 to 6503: 0.011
